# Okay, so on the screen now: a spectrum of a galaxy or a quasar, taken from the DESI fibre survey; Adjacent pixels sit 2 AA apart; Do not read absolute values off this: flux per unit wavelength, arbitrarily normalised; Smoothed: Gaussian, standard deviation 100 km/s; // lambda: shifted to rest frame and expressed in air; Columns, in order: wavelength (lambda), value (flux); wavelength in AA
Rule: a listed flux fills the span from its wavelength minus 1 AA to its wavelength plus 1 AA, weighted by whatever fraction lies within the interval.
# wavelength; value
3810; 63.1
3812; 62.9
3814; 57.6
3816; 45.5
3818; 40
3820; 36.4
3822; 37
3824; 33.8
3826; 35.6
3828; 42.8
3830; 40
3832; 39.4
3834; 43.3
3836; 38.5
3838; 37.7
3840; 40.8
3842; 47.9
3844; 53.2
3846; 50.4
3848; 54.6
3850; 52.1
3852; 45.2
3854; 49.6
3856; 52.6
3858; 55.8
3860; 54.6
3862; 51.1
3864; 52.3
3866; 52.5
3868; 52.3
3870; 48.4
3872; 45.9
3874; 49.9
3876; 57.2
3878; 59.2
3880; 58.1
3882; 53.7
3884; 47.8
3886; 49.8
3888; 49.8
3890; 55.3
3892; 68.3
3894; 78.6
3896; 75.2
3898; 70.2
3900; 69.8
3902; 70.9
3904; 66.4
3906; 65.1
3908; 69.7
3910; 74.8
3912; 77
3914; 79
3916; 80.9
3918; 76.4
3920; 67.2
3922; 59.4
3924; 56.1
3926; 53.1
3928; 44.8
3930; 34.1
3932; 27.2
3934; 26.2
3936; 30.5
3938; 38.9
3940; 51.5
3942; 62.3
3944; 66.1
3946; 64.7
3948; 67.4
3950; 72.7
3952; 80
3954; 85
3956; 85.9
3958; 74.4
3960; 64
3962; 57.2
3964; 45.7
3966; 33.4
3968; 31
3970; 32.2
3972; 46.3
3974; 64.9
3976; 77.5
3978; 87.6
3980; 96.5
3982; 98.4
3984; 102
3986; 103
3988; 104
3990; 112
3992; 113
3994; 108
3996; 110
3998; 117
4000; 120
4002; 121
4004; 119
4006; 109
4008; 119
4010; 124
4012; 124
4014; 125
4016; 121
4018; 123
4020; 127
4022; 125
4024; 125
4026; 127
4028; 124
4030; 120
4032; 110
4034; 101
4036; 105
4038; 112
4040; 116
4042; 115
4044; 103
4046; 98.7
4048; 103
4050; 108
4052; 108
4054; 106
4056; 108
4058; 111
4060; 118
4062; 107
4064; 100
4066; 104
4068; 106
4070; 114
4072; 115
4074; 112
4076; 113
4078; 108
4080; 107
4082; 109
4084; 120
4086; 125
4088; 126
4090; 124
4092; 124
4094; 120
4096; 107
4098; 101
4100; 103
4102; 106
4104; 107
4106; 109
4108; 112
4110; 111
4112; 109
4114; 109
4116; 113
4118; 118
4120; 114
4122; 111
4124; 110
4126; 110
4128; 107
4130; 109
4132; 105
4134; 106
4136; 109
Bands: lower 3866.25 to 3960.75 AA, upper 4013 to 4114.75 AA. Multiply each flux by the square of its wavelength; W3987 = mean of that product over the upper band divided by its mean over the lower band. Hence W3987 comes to 2.0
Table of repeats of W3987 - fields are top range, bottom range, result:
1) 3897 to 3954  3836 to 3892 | 1.23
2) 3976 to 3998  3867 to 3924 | 1.70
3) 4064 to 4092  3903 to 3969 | 2.05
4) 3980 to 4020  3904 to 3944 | 2.08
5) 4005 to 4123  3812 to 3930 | 2.28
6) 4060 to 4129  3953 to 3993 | 1.56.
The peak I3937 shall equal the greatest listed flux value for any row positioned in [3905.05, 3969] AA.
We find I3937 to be 85.9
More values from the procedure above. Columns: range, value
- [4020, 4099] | 127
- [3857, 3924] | 80.9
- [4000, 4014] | 125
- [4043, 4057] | 108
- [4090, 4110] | 124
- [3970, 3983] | 98.4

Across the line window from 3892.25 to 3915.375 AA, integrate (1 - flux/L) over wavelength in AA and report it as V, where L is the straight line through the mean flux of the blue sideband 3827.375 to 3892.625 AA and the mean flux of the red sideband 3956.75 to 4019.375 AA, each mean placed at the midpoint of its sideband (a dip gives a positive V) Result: -2.8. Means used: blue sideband 49.9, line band 72.4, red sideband 93.2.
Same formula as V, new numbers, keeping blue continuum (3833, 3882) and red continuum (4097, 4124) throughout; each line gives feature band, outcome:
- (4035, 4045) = -1.85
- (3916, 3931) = 1.80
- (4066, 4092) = -3.23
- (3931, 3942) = 5.04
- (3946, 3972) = 4.66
